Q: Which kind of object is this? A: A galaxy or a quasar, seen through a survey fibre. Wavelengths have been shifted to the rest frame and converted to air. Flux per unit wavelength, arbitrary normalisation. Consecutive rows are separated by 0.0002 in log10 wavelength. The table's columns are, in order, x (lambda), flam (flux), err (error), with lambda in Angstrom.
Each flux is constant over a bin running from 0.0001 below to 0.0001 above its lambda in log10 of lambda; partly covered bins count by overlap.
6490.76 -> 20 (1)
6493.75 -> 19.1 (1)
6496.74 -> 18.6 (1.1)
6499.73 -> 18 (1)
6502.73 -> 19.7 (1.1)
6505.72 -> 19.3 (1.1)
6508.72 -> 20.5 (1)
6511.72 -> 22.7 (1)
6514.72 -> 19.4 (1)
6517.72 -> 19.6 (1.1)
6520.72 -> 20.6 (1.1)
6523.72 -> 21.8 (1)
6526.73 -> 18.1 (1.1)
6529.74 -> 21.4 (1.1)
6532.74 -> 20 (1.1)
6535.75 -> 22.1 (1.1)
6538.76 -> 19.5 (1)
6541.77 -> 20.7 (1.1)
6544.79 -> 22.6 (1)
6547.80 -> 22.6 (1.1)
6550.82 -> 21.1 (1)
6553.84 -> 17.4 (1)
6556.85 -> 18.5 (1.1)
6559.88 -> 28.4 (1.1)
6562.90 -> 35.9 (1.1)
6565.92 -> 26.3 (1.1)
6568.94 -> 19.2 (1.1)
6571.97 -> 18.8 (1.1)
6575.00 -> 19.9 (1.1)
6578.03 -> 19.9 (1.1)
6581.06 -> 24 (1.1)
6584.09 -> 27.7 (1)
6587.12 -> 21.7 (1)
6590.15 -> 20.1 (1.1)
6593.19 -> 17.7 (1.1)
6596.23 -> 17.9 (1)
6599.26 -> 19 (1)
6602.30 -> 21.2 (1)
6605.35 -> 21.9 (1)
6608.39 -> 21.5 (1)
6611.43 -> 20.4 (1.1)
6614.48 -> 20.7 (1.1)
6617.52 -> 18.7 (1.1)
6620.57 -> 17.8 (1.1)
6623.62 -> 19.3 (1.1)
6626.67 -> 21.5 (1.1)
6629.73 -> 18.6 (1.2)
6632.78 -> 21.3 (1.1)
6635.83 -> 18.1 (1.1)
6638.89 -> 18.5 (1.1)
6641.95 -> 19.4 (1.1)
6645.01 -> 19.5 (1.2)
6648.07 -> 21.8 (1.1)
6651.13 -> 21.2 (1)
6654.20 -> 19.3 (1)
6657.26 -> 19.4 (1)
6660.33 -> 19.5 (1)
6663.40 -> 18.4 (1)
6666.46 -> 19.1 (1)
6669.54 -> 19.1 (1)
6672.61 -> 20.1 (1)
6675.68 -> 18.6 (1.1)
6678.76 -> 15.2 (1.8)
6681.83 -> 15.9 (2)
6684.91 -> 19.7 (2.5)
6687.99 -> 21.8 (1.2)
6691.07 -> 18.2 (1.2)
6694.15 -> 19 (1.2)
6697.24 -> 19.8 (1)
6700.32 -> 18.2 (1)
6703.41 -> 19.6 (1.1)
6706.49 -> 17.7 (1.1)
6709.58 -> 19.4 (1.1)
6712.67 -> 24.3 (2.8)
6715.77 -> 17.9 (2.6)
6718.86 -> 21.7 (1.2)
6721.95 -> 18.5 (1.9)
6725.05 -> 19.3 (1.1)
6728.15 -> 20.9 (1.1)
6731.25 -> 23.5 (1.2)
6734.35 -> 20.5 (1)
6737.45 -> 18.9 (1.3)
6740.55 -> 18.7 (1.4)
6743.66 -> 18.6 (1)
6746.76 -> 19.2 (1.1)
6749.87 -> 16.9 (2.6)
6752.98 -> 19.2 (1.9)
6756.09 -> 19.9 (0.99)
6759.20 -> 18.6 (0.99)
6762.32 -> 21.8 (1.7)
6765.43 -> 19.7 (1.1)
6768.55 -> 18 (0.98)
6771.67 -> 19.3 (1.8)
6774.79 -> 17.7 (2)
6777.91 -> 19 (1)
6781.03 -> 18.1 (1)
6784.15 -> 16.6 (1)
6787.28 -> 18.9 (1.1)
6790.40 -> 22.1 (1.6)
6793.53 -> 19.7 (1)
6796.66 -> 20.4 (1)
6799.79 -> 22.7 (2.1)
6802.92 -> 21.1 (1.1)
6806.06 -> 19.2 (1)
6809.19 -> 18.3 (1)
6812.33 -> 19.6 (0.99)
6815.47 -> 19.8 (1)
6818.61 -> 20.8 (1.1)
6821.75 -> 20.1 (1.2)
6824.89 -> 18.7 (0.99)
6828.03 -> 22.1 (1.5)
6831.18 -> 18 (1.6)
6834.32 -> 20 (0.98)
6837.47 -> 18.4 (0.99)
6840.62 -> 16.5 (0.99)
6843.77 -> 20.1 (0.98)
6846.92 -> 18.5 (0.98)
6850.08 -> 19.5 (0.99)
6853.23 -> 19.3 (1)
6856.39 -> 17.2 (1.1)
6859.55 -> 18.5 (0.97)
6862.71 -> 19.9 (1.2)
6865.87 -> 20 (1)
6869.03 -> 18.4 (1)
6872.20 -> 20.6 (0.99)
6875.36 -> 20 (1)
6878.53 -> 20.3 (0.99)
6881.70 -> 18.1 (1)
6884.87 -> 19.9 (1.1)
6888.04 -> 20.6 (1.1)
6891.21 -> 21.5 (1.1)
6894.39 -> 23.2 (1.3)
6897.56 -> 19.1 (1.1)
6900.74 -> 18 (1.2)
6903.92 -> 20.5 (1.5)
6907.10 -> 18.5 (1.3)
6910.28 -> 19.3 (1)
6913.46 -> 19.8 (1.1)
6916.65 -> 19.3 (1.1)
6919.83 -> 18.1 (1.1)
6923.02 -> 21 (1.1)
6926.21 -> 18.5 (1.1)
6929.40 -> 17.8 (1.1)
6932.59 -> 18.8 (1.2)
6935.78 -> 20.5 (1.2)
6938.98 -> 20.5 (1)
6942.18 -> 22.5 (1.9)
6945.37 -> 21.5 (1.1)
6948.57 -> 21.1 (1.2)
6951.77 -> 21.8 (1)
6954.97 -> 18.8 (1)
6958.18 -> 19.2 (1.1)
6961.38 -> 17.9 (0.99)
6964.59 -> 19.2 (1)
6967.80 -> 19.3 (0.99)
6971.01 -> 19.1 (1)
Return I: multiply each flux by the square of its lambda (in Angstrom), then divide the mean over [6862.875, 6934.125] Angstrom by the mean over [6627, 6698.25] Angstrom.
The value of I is 1.09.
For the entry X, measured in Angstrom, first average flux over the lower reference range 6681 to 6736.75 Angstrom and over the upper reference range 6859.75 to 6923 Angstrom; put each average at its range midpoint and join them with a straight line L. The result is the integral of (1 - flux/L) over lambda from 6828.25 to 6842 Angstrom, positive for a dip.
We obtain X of 0.79 Angstrom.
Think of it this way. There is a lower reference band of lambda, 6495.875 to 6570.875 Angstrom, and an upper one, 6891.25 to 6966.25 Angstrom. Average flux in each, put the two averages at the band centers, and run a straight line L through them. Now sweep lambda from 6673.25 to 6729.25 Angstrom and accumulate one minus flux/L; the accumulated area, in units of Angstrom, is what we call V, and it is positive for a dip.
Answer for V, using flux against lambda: 4.1 Angstrom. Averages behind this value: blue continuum 21.4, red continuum 19.8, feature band 19.2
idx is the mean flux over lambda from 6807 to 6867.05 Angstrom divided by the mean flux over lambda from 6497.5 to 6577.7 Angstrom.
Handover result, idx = 0.9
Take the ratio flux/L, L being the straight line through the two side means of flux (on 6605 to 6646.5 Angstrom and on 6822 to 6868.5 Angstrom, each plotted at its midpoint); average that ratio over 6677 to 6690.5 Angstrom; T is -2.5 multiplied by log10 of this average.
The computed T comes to 0.08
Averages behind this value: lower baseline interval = 19.7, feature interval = 18.2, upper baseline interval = 19.1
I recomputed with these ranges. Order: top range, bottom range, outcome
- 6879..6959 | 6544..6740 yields 1.06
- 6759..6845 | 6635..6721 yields 1.05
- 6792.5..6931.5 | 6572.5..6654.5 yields 1.04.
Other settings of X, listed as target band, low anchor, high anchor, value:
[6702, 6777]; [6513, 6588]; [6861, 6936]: 4.0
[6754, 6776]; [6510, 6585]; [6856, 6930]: 1.2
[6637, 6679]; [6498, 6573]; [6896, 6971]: 3.0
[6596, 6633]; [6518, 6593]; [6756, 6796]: 2.0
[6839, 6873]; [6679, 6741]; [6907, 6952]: 1.5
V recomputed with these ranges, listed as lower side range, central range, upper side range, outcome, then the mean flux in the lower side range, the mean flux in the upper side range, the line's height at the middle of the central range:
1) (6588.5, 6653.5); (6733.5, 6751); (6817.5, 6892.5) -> 0.8 Angstrom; 19.8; 19.4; 19.6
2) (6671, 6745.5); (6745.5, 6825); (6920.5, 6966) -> 0.5 Angstrom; 19.4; 19.9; 19.6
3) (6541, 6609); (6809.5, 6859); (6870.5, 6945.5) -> 2.8 Angstrom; 21.9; 19.9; 20.3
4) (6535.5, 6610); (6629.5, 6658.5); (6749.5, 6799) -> 1.6 Angstrom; 21.8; 19.2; 20.9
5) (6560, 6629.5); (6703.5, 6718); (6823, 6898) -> 0.5 Angstrom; 21.5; 19.5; 20.6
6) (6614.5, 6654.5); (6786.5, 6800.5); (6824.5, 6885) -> -1.0 Angstrom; 19.7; 19.2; 19.3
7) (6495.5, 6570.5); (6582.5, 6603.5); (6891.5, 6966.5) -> 0.4 Angstrom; 21.4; 19.8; 21.1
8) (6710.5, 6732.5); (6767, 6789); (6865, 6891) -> 2.4 Angstrom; 20.8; 19.8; 20.4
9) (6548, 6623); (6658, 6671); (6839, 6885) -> 1.1 Angstrom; 21.5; 19.1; 20.8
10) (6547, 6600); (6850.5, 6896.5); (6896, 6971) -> 0.4 Angstrom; 22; 19.6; 20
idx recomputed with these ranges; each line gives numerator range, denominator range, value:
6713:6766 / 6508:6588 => 0.90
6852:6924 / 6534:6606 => 0.90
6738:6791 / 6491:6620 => 0.90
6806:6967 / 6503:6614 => 0.92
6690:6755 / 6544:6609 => 0.89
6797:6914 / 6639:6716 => 1.02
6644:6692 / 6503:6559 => 0.94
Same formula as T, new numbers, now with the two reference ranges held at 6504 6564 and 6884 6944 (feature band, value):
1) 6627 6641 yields 0.09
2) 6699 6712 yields 0.09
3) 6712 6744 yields 0.03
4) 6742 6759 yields 0.10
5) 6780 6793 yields 0.08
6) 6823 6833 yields 0.03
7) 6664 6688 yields 0.13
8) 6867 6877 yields 0.02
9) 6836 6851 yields 0.09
